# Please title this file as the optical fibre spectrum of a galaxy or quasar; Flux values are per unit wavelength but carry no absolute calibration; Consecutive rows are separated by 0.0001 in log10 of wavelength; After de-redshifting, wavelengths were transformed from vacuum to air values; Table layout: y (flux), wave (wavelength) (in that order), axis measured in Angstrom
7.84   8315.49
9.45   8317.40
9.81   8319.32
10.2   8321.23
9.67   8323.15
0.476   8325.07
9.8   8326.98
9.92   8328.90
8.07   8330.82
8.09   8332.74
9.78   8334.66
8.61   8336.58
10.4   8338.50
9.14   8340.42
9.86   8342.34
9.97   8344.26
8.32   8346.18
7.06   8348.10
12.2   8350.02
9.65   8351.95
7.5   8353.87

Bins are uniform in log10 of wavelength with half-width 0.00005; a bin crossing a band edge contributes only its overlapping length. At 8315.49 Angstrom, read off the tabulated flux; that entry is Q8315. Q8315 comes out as 7.84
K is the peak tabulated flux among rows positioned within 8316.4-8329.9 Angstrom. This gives 10.2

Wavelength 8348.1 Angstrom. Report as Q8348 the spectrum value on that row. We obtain 7.06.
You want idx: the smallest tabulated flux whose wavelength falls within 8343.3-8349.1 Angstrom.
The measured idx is 7.06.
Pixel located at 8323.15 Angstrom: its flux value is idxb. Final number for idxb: 9.67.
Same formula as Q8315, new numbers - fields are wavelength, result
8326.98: 9.8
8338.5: 10.4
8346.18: 8.32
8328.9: 9.92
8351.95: 9.65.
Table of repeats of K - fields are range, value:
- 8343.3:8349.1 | 9.97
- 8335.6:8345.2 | 10.4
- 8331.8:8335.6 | 9.78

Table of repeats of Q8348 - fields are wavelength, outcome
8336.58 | 8.61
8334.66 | 9.78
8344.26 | 9.97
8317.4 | 9.45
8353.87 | 7.5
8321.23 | 10.2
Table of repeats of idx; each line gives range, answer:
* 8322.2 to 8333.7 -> 0.476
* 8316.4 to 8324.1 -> 9.45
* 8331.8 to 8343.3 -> 8.09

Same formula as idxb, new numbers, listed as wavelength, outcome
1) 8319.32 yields 9.81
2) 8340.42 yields 9.14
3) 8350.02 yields 12.2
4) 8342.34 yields 9.86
